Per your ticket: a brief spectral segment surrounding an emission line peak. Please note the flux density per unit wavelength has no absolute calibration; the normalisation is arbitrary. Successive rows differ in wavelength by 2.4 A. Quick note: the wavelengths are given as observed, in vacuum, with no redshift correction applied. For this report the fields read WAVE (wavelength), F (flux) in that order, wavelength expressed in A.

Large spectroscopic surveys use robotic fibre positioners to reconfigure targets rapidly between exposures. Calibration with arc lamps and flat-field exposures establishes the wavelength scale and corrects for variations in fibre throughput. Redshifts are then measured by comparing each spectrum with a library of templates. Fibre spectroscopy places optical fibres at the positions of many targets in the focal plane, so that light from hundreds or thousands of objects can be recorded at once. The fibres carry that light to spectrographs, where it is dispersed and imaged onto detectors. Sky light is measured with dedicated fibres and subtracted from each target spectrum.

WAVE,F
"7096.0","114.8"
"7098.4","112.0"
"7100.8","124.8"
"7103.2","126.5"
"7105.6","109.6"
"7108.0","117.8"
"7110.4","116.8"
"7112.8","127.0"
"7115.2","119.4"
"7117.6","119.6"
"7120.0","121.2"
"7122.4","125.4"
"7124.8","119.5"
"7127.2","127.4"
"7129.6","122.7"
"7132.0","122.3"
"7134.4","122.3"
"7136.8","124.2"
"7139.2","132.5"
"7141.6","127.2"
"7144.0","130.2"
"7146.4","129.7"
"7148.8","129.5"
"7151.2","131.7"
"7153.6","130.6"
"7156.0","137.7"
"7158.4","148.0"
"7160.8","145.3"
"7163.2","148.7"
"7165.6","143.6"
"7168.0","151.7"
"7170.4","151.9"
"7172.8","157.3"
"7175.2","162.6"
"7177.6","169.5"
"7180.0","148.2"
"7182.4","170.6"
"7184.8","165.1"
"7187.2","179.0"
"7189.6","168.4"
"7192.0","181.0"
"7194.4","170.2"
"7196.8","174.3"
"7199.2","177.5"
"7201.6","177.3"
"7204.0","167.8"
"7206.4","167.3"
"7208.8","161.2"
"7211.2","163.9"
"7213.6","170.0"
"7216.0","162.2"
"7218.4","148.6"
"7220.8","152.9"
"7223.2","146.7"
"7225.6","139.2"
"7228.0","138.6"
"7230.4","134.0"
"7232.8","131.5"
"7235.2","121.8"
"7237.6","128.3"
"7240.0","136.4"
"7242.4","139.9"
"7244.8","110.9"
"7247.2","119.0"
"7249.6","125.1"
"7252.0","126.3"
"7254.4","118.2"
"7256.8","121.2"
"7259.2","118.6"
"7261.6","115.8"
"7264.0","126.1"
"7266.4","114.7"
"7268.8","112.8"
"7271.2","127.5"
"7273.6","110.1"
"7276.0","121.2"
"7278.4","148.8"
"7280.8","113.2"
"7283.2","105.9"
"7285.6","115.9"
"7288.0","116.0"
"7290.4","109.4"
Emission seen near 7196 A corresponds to Mg II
